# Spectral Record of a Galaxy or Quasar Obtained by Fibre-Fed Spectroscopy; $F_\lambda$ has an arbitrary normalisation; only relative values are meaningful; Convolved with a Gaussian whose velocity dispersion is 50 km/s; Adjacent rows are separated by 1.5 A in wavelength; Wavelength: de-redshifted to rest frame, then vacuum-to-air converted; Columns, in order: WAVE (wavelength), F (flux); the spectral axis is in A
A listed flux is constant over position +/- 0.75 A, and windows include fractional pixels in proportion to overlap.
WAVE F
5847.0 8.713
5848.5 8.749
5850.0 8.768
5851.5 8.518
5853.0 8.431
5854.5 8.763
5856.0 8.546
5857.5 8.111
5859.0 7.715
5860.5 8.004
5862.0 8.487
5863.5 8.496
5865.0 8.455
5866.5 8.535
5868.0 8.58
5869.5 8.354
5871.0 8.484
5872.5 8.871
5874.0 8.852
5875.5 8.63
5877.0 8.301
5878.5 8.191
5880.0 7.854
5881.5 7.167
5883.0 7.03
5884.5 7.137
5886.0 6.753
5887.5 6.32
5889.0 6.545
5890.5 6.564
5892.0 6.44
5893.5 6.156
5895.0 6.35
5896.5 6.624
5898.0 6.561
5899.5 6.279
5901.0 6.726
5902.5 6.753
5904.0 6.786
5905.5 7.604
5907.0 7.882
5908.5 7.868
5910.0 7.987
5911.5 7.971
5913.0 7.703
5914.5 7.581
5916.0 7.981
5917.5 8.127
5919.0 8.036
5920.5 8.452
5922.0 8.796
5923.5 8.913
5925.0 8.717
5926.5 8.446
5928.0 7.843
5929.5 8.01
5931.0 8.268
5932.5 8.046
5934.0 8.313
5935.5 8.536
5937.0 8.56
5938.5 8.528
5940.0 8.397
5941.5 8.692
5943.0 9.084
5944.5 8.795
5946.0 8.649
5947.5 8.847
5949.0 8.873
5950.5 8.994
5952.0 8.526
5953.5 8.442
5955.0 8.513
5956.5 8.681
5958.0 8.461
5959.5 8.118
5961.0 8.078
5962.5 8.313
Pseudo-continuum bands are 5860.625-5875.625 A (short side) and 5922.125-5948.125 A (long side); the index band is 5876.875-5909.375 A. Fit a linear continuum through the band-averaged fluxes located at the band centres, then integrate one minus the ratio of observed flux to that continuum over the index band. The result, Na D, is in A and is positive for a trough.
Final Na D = 5.9 A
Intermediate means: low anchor 8.55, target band 6.97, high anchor 8.51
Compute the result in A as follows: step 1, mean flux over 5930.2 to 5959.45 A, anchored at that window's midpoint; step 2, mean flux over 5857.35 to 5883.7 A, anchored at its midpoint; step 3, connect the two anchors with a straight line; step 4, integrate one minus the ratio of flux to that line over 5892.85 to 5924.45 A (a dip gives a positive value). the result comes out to 3.5 A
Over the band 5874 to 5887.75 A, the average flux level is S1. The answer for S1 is 7.6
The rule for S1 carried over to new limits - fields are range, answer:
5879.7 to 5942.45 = 7.61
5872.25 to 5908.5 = 7.17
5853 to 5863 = 8.29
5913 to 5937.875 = 8.27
